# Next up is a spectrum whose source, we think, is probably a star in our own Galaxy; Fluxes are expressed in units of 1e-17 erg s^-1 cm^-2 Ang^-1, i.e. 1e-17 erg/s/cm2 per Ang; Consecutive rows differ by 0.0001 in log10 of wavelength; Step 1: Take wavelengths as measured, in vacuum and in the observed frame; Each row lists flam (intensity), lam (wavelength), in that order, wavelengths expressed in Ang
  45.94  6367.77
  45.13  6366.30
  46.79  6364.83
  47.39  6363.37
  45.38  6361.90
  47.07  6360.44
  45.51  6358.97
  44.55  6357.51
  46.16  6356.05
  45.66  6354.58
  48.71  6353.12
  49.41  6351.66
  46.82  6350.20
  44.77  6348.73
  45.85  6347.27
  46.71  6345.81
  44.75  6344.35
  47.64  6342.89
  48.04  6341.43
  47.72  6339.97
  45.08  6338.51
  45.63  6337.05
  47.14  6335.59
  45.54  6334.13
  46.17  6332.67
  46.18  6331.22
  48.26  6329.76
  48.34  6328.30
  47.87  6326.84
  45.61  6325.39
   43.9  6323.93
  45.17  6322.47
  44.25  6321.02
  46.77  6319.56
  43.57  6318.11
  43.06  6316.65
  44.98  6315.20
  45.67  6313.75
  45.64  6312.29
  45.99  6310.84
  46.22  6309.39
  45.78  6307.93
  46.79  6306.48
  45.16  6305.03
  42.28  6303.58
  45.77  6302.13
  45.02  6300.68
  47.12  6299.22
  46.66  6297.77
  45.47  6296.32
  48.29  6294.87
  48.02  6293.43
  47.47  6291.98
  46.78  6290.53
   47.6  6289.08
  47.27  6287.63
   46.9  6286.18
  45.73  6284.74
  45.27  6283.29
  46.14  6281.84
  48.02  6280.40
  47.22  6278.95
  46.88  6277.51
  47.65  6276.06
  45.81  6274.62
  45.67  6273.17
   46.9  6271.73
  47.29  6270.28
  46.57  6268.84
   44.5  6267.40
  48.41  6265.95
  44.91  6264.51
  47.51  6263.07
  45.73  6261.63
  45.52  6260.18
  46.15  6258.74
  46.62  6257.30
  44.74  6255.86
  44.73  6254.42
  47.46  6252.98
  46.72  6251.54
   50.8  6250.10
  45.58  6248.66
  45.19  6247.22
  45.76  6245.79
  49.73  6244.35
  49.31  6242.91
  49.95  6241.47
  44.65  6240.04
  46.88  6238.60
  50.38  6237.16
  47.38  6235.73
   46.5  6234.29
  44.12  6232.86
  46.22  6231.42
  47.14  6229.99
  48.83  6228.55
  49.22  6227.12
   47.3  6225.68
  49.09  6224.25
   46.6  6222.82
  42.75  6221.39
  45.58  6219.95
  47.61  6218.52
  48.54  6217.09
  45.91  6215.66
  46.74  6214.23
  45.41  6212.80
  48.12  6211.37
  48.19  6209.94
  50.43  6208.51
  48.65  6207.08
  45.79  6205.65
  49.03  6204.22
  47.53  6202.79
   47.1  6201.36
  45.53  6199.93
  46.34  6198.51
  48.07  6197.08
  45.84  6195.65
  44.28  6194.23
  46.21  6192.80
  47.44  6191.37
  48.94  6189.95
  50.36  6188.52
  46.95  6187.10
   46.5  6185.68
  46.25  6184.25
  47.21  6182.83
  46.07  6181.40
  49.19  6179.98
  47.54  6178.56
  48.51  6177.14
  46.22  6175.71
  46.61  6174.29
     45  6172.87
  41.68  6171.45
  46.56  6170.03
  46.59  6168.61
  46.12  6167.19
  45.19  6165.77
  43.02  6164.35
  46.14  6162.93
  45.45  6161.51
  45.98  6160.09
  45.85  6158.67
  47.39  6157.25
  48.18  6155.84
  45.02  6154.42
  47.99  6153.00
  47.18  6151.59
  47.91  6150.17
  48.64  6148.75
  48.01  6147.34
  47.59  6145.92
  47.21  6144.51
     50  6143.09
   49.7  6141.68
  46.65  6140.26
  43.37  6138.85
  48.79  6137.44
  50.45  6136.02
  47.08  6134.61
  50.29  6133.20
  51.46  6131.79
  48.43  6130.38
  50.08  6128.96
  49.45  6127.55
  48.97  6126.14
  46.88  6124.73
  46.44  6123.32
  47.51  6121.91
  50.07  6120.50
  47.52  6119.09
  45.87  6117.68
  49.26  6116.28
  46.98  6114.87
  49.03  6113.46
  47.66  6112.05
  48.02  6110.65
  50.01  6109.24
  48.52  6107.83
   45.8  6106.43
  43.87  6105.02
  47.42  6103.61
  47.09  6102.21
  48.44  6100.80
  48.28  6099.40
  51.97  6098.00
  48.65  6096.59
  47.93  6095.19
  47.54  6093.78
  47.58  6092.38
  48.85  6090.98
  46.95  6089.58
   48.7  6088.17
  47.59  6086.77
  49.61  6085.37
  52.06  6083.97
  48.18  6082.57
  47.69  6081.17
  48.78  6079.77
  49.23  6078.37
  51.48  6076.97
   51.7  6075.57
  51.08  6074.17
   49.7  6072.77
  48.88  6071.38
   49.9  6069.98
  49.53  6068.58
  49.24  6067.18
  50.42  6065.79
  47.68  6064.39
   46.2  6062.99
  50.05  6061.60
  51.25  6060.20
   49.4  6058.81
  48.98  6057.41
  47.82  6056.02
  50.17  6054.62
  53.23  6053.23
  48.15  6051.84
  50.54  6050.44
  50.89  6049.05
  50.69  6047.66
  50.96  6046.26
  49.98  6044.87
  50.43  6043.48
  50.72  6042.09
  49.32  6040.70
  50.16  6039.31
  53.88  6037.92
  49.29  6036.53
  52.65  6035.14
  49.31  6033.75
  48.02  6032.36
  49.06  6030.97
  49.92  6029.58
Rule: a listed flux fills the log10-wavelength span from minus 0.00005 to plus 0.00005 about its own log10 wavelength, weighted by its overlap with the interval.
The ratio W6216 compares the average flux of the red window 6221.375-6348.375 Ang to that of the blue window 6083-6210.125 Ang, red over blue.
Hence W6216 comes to 1.0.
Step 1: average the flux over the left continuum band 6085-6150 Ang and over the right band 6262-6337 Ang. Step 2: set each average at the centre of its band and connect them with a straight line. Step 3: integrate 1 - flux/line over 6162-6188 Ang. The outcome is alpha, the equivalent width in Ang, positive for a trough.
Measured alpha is 0.7 Ang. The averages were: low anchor 48.2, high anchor 46.2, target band 46.2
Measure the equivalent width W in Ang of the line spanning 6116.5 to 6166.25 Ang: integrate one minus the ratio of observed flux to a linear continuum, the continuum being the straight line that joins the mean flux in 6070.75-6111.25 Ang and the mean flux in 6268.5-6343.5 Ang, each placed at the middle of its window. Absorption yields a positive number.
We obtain 0.5 Ang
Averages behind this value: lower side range 48.7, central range 47.6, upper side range 46.3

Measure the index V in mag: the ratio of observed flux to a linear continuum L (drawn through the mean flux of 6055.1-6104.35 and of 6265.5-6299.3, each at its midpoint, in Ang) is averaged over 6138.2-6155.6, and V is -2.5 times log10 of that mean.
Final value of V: 0.02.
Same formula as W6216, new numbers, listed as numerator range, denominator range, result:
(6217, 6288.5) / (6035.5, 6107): 0.95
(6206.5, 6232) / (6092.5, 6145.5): 0.98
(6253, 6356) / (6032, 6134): 0.94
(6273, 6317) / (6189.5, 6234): 0.98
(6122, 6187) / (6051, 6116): 0.97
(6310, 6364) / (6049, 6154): 0.95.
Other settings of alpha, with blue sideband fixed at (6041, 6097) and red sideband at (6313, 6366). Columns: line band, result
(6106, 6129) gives 0.37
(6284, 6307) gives 0.15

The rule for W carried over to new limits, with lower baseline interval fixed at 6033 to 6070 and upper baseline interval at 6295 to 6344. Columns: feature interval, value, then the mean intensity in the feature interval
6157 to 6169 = 0.66 Ang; 45.6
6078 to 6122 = 0.96 Ang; 48.2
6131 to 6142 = 0.07 Ang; 48.4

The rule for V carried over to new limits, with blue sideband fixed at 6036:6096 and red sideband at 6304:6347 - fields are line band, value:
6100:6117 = 0.03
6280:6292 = 0.00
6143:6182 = 0.04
